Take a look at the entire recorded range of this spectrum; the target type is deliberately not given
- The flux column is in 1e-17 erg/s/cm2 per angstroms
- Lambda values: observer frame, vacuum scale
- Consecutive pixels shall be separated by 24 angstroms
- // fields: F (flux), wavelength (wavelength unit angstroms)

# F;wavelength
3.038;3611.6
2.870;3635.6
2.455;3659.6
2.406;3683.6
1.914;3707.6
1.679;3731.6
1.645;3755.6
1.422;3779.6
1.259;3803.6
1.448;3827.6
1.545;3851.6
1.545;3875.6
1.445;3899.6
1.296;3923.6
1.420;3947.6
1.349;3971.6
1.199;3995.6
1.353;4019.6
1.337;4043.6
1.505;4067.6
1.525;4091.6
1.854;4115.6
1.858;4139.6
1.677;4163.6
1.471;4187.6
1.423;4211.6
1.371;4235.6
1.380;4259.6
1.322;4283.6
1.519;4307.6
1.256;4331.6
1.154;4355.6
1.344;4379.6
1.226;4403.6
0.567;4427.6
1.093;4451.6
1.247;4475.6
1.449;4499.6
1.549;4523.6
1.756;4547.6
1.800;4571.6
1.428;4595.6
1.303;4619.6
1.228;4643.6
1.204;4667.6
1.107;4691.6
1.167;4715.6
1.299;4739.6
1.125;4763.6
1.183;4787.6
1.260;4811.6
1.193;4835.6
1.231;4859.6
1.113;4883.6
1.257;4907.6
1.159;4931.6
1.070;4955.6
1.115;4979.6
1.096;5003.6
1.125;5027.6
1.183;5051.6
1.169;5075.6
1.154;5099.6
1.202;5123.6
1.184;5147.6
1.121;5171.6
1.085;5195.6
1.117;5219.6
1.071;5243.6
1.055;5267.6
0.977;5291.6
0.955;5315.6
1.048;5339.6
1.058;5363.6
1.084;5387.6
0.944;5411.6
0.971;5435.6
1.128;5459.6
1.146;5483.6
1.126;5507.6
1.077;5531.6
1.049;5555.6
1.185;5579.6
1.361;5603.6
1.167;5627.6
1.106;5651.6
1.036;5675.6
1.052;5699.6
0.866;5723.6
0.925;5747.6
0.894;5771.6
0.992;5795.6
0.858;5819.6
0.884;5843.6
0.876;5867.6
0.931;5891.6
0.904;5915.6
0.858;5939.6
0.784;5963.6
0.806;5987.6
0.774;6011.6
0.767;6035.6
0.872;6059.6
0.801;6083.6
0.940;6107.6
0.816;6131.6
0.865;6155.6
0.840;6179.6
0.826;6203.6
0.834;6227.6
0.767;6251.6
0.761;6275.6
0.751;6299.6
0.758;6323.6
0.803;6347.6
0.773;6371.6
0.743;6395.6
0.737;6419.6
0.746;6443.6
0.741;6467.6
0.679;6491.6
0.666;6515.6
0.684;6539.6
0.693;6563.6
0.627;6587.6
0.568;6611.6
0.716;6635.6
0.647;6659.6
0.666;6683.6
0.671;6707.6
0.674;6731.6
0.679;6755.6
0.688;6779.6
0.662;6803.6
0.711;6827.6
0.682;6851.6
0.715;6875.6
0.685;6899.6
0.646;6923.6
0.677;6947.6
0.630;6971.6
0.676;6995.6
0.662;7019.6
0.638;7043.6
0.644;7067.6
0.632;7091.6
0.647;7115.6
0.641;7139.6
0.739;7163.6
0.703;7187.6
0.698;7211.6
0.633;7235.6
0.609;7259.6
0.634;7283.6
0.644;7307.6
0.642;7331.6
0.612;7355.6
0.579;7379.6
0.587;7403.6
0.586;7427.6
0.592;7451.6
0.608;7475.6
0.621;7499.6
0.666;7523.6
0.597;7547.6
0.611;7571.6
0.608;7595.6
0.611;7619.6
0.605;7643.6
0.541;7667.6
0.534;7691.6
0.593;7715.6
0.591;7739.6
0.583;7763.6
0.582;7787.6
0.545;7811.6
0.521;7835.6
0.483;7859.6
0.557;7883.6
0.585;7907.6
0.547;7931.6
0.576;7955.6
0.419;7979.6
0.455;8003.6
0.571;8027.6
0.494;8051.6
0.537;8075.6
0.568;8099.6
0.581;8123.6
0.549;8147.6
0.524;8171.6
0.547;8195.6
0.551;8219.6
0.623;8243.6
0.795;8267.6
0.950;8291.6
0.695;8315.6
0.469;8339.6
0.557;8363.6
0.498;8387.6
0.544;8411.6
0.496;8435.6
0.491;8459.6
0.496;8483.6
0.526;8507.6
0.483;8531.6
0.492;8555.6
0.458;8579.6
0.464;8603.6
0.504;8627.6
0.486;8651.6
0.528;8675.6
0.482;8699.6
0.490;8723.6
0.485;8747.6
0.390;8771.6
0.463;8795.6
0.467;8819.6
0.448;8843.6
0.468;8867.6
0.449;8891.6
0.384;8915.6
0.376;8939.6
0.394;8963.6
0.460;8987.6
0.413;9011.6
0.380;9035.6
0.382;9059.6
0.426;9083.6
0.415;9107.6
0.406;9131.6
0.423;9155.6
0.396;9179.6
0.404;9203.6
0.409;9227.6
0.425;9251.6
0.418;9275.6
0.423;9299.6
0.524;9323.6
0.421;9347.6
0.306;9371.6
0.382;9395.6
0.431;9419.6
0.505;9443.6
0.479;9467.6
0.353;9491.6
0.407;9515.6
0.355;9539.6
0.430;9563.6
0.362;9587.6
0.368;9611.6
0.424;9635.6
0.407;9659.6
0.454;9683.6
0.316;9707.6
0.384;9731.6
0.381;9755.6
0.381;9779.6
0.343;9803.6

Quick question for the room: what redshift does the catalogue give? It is 1.96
